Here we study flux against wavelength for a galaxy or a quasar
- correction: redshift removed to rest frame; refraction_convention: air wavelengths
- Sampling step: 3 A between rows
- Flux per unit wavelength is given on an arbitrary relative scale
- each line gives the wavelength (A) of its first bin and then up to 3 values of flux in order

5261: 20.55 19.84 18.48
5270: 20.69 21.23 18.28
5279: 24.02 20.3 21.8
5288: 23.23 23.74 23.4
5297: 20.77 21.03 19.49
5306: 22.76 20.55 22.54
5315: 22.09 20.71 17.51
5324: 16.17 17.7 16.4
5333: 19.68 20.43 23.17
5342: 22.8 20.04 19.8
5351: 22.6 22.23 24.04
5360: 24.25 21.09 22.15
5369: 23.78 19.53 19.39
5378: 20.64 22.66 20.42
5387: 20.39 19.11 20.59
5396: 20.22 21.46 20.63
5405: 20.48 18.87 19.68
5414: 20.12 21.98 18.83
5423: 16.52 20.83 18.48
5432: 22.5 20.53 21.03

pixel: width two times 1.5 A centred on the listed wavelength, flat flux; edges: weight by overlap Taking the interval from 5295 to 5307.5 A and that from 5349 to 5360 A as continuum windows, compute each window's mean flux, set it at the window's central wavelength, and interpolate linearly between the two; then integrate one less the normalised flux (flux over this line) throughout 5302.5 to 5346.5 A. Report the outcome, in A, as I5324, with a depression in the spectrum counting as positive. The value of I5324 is 3.5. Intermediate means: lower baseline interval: 21.1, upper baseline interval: 23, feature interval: 20.2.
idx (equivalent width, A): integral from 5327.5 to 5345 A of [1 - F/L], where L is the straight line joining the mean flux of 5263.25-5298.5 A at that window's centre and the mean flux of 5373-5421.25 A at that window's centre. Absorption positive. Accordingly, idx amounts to 0.47 A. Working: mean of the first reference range 21.3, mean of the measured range 20.3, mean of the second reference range 20.3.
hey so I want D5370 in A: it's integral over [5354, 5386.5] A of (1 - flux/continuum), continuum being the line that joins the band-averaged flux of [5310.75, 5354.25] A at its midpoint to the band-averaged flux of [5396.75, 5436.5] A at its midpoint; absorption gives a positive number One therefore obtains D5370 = -2.6 A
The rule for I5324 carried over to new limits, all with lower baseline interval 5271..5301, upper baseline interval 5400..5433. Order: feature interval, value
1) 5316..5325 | 1.19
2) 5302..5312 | 0.10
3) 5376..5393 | -0.21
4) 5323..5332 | 1.79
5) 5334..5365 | -1.72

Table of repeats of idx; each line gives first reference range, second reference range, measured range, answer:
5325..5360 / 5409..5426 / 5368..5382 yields -0.5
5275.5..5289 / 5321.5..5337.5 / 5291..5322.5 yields -2.2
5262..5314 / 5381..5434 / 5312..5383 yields -0.5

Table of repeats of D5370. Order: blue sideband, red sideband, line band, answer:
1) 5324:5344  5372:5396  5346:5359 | -1.4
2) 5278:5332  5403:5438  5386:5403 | -0.2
